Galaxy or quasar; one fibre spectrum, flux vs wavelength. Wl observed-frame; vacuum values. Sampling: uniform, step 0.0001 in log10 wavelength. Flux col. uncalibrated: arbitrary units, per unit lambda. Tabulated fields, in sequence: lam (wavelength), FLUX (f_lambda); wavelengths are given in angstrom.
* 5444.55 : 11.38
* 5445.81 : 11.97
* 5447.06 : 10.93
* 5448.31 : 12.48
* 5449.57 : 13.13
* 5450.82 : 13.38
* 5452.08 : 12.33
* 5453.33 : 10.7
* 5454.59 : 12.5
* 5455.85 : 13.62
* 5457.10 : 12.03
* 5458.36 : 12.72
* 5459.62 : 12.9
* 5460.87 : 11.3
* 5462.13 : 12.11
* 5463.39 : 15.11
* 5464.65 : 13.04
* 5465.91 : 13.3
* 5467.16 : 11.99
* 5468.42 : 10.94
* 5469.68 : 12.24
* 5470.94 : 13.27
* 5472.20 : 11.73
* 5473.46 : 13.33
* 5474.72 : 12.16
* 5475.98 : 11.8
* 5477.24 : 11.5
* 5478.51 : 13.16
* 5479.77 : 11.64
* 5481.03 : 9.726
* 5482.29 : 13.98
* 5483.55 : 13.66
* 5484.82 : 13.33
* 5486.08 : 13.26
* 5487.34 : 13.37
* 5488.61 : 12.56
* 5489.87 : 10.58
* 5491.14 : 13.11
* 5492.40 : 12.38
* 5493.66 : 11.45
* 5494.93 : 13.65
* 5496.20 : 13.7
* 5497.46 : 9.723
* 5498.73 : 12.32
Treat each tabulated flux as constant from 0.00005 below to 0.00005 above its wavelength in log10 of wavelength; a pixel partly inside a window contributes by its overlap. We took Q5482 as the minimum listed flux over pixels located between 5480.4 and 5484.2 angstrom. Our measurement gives 9.726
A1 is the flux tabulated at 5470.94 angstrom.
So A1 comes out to 13.27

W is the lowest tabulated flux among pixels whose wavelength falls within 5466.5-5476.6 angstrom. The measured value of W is 10.94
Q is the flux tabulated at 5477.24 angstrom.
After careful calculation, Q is 11.5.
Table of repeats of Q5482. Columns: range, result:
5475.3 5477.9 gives 11.5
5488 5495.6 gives 10.58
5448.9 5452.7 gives 12.33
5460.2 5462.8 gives 11.3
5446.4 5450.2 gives 10.93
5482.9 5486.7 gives 13.26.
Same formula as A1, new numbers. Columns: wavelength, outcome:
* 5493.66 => 11.45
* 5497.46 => 9.723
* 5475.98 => 11.8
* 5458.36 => 12.72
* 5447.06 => 10.93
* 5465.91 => 13.3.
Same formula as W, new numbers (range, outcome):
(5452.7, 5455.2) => 10.7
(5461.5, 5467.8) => 11.99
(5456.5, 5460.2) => 12.03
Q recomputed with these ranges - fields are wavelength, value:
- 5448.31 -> 12.48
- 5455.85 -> 13.62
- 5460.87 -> 11.3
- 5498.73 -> 12.32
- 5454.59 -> 12.5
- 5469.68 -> 12.24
